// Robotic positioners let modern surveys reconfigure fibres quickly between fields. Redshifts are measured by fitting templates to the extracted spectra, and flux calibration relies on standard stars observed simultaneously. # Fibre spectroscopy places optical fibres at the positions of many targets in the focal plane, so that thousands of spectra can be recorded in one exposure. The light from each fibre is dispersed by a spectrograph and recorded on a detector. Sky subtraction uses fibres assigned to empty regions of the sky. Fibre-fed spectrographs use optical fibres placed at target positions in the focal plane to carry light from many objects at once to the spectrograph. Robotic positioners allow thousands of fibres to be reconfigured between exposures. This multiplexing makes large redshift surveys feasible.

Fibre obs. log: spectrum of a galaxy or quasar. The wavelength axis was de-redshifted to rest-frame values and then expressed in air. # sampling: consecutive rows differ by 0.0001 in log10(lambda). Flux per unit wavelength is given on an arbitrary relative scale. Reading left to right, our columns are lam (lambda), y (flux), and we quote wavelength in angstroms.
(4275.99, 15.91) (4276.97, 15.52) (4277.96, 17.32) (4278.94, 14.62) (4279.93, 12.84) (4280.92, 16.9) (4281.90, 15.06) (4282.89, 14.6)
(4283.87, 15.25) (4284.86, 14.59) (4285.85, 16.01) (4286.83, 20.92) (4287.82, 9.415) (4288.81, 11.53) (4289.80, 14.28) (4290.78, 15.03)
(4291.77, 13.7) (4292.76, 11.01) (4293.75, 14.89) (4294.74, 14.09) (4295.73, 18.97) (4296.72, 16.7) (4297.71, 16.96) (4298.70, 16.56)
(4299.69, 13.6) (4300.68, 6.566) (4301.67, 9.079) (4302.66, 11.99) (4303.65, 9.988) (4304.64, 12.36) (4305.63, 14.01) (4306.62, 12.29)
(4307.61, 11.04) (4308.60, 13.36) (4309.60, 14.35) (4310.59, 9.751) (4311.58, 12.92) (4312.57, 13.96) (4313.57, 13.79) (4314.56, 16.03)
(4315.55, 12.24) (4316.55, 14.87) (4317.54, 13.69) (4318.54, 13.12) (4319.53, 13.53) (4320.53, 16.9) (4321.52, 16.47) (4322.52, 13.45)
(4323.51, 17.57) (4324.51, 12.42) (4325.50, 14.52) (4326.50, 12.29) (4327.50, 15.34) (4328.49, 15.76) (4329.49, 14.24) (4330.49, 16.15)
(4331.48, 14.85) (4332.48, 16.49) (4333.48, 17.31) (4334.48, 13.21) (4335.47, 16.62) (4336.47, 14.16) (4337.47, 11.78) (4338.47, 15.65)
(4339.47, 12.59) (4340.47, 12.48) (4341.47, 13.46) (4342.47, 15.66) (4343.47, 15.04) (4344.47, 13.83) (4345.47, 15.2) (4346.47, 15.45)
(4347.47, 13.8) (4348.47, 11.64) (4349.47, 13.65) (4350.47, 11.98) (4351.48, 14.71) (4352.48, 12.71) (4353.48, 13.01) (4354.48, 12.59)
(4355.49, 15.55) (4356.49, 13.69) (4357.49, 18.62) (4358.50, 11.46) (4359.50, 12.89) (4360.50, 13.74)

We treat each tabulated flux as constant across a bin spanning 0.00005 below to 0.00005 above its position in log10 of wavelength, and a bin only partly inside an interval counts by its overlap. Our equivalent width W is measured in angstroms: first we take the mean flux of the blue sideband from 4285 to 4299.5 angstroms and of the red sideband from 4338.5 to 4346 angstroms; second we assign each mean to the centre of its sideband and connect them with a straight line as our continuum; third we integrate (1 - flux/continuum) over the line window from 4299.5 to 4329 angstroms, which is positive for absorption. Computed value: 2.72 angstroms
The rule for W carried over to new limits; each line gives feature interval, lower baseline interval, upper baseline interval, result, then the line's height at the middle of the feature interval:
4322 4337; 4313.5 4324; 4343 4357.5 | -0.5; 14.5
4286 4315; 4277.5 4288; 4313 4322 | 2.9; 14.9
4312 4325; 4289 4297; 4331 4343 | 0.1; 14.6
